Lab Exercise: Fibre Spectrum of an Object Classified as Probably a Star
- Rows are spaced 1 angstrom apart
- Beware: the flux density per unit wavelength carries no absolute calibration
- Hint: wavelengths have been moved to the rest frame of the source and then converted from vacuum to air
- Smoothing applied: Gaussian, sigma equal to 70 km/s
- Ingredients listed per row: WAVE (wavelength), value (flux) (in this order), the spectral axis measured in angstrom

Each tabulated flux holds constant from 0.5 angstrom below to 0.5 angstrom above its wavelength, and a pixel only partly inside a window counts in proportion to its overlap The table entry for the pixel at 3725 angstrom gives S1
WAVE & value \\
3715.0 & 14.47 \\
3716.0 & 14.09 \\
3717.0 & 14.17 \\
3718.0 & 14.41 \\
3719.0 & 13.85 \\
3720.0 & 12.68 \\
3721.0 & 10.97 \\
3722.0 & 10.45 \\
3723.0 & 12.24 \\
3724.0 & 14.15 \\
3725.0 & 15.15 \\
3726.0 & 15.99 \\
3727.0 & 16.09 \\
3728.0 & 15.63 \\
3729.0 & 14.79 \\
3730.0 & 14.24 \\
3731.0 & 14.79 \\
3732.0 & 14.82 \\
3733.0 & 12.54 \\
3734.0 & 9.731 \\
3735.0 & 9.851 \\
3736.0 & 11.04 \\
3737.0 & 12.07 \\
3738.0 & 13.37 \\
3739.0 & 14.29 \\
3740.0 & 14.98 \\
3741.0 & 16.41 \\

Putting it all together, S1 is 15.15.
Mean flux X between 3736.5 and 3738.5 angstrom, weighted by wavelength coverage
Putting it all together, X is 12.7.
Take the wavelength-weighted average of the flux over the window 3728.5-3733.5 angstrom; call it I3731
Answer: 14.2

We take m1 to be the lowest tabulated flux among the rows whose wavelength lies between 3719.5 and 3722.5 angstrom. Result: 10.45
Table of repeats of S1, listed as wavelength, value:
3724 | 14.15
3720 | 12.68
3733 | 12.54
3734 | 9.731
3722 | 10.45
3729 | 14.79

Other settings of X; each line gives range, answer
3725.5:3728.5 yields 15.9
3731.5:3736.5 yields 11.6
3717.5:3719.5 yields 14.1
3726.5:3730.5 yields 15.2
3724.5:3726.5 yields 15.6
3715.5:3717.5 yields 14.1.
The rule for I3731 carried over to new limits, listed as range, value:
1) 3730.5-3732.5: 14.8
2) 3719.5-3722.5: 11.4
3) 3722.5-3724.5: 13.2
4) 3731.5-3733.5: 13.7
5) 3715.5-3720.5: 13.8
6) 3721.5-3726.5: 13.6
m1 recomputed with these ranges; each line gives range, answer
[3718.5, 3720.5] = 12.68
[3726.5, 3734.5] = 9.731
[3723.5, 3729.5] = 14.15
